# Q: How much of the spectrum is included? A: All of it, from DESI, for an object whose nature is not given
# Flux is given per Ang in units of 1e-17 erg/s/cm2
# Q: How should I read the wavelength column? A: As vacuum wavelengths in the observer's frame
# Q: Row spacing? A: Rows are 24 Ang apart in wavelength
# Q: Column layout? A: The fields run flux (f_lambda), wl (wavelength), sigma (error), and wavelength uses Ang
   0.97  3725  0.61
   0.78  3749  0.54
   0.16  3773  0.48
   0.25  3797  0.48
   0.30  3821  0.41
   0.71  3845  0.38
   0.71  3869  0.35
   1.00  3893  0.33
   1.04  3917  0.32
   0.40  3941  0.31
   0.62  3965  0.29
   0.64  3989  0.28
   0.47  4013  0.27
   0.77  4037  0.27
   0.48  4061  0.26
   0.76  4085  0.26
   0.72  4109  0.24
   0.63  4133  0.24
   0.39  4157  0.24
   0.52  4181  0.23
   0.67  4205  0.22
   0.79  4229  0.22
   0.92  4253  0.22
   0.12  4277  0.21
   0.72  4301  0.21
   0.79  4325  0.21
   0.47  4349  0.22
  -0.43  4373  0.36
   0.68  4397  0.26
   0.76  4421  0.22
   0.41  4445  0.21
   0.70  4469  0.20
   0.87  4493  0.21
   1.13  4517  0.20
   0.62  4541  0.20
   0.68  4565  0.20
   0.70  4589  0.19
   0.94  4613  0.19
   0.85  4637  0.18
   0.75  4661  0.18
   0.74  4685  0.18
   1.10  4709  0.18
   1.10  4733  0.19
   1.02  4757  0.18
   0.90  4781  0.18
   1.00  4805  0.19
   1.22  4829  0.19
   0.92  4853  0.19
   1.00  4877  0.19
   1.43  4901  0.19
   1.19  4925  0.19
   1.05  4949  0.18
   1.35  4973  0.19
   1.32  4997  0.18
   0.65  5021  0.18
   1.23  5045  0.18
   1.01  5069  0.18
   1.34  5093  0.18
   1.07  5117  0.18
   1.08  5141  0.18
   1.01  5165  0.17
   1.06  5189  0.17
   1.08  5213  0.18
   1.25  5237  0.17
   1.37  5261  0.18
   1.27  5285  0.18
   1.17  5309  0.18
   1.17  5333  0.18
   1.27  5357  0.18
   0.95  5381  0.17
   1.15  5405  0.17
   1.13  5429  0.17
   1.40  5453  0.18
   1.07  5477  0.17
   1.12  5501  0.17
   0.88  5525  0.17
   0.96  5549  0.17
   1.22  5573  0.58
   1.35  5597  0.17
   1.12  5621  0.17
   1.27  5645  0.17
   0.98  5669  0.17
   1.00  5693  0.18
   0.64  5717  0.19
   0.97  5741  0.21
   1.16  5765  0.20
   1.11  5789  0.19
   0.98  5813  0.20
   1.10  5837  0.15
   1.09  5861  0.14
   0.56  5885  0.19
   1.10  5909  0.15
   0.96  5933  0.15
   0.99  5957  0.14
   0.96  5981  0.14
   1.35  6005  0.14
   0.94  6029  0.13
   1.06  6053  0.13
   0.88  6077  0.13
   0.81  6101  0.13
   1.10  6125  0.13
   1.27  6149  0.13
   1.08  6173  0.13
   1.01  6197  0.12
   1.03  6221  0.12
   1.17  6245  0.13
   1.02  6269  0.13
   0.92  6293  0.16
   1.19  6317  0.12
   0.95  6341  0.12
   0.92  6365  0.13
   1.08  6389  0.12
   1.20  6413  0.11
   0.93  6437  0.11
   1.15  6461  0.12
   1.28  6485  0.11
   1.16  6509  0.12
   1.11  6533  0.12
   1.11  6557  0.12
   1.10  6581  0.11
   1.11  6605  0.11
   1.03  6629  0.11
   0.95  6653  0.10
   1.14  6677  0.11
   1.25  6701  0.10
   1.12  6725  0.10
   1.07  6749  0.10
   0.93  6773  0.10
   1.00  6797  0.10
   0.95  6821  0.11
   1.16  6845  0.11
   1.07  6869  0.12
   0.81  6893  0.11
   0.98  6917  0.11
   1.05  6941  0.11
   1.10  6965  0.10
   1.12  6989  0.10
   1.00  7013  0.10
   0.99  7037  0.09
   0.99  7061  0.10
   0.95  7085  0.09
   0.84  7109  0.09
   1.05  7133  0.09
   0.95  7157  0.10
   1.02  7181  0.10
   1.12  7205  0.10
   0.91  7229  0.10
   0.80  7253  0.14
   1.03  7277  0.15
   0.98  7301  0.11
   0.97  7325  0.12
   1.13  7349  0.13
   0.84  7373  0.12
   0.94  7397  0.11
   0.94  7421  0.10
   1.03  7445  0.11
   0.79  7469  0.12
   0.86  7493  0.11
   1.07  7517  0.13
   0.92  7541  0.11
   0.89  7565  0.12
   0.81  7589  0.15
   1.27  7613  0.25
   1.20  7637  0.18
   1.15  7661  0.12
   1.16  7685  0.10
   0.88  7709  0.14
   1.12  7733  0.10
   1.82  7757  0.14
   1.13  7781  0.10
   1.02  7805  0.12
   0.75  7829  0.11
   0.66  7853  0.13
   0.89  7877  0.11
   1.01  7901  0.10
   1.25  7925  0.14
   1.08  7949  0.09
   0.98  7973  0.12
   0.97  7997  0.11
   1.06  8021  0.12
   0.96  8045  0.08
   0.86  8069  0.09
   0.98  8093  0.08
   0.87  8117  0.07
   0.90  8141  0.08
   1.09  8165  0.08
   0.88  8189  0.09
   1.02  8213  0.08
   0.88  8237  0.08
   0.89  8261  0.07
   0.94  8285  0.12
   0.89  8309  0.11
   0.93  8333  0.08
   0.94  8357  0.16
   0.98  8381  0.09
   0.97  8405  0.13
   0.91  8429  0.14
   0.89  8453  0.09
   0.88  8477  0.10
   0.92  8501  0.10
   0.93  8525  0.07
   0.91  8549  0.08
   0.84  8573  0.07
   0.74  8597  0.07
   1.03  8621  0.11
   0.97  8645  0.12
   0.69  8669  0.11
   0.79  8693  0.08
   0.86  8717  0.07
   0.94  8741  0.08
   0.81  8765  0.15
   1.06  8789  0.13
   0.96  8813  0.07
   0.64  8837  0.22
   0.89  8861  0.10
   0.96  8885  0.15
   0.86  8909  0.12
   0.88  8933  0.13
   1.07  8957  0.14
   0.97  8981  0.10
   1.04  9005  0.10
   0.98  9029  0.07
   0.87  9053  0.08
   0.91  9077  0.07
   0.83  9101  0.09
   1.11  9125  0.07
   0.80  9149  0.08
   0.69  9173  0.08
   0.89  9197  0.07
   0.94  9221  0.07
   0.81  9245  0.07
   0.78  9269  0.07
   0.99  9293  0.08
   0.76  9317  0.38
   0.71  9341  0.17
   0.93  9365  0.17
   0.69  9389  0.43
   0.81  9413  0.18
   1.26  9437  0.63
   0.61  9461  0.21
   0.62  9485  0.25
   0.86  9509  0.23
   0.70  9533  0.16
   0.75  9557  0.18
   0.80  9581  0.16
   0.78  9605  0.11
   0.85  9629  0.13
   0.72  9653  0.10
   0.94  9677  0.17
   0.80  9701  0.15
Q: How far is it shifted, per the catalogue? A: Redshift 0.180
